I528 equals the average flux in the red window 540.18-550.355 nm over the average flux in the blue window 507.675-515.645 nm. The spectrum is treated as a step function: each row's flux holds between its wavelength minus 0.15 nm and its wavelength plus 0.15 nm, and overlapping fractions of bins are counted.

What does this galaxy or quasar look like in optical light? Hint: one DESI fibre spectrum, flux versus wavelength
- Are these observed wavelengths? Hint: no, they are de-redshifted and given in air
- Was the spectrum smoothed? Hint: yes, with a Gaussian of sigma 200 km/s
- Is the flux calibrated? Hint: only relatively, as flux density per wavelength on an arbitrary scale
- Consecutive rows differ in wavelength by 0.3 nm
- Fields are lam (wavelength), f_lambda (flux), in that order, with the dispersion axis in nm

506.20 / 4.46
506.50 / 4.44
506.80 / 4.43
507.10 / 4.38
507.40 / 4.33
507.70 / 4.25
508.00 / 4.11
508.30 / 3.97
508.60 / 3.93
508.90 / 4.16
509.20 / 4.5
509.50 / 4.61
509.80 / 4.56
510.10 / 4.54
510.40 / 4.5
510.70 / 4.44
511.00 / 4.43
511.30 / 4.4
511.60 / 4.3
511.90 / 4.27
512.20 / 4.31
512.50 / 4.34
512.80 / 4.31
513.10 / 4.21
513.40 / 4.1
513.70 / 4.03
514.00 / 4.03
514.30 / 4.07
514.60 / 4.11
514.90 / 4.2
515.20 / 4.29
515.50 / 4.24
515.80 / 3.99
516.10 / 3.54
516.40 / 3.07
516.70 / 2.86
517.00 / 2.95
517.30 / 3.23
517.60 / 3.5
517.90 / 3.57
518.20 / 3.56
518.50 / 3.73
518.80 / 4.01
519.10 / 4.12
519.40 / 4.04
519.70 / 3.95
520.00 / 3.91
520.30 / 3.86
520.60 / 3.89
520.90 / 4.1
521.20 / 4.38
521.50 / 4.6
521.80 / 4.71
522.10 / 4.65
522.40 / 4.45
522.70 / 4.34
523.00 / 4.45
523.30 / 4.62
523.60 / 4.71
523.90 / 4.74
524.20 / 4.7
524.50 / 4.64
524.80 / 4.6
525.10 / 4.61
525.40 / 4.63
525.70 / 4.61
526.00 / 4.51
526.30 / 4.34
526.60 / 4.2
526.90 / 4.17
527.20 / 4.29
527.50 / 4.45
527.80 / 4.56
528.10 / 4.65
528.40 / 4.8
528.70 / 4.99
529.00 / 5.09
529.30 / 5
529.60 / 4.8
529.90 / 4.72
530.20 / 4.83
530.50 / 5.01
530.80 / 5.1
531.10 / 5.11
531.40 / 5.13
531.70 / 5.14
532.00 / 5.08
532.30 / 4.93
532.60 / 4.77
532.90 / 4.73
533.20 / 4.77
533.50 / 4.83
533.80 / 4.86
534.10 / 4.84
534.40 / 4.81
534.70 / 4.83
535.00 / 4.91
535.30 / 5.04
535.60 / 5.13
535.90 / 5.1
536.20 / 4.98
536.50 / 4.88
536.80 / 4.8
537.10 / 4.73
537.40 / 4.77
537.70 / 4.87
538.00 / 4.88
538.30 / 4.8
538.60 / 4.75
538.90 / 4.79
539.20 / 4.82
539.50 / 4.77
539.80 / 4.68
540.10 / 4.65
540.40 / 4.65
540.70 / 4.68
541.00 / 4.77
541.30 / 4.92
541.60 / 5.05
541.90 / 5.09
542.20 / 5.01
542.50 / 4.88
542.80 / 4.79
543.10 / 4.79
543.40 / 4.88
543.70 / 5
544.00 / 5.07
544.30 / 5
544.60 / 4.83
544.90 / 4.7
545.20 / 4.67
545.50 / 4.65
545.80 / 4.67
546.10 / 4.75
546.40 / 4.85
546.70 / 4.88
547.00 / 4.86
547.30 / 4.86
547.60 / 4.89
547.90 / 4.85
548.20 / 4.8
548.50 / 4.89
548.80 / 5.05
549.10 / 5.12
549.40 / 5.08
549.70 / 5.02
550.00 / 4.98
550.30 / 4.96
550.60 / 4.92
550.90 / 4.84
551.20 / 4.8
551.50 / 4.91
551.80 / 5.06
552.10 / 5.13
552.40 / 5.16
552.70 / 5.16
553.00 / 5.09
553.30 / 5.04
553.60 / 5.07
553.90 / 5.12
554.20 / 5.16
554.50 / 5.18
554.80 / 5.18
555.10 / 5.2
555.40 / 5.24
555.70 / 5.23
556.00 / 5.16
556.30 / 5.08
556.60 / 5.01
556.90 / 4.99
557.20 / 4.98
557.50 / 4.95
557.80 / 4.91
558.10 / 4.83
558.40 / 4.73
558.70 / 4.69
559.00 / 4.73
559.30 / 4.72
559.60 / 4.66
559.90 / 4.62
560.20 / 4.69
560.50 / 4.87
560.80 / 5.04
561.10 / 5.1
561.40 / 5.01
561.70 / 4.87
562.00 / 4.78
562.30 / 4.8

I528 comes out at 1.14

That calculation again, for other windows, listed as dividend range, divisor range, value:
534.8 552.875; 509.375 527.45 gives 1.17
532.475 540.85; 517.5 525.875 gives 1.13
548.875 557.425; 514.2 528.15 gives 1.22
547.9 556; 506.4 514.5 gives 1.18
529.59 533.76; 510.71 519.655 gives 1.25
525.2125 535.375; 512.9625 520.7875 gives 1.25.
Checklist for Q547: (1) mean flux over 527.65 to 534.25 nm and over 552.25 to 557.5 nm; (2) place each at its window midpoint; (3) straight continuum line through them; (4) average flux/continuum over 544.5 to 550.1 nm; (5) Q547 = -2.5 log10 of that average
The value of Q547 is 0.04 mag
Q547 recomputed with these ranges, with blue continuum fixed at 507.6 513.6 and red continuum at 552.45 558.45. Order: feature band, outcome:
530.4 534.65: -0.06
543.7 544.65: -0.02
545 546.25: 0.05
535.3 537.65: -0.04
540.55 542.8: -0.02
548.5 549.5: -0.02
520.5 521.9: 0.04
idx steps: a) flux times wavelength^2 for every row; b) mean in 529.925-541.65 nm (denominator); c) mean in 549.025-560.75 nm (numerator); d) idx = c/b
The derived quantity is 1.10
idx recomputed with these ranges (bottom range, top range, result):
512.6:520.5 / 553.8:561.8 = 1.51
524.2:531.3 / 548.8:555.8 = 1.18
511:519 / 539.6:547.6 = 1.38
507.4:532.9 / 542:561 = 1.28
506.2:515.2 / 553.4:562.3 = 1.38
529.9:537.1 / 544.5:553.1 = 1.05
